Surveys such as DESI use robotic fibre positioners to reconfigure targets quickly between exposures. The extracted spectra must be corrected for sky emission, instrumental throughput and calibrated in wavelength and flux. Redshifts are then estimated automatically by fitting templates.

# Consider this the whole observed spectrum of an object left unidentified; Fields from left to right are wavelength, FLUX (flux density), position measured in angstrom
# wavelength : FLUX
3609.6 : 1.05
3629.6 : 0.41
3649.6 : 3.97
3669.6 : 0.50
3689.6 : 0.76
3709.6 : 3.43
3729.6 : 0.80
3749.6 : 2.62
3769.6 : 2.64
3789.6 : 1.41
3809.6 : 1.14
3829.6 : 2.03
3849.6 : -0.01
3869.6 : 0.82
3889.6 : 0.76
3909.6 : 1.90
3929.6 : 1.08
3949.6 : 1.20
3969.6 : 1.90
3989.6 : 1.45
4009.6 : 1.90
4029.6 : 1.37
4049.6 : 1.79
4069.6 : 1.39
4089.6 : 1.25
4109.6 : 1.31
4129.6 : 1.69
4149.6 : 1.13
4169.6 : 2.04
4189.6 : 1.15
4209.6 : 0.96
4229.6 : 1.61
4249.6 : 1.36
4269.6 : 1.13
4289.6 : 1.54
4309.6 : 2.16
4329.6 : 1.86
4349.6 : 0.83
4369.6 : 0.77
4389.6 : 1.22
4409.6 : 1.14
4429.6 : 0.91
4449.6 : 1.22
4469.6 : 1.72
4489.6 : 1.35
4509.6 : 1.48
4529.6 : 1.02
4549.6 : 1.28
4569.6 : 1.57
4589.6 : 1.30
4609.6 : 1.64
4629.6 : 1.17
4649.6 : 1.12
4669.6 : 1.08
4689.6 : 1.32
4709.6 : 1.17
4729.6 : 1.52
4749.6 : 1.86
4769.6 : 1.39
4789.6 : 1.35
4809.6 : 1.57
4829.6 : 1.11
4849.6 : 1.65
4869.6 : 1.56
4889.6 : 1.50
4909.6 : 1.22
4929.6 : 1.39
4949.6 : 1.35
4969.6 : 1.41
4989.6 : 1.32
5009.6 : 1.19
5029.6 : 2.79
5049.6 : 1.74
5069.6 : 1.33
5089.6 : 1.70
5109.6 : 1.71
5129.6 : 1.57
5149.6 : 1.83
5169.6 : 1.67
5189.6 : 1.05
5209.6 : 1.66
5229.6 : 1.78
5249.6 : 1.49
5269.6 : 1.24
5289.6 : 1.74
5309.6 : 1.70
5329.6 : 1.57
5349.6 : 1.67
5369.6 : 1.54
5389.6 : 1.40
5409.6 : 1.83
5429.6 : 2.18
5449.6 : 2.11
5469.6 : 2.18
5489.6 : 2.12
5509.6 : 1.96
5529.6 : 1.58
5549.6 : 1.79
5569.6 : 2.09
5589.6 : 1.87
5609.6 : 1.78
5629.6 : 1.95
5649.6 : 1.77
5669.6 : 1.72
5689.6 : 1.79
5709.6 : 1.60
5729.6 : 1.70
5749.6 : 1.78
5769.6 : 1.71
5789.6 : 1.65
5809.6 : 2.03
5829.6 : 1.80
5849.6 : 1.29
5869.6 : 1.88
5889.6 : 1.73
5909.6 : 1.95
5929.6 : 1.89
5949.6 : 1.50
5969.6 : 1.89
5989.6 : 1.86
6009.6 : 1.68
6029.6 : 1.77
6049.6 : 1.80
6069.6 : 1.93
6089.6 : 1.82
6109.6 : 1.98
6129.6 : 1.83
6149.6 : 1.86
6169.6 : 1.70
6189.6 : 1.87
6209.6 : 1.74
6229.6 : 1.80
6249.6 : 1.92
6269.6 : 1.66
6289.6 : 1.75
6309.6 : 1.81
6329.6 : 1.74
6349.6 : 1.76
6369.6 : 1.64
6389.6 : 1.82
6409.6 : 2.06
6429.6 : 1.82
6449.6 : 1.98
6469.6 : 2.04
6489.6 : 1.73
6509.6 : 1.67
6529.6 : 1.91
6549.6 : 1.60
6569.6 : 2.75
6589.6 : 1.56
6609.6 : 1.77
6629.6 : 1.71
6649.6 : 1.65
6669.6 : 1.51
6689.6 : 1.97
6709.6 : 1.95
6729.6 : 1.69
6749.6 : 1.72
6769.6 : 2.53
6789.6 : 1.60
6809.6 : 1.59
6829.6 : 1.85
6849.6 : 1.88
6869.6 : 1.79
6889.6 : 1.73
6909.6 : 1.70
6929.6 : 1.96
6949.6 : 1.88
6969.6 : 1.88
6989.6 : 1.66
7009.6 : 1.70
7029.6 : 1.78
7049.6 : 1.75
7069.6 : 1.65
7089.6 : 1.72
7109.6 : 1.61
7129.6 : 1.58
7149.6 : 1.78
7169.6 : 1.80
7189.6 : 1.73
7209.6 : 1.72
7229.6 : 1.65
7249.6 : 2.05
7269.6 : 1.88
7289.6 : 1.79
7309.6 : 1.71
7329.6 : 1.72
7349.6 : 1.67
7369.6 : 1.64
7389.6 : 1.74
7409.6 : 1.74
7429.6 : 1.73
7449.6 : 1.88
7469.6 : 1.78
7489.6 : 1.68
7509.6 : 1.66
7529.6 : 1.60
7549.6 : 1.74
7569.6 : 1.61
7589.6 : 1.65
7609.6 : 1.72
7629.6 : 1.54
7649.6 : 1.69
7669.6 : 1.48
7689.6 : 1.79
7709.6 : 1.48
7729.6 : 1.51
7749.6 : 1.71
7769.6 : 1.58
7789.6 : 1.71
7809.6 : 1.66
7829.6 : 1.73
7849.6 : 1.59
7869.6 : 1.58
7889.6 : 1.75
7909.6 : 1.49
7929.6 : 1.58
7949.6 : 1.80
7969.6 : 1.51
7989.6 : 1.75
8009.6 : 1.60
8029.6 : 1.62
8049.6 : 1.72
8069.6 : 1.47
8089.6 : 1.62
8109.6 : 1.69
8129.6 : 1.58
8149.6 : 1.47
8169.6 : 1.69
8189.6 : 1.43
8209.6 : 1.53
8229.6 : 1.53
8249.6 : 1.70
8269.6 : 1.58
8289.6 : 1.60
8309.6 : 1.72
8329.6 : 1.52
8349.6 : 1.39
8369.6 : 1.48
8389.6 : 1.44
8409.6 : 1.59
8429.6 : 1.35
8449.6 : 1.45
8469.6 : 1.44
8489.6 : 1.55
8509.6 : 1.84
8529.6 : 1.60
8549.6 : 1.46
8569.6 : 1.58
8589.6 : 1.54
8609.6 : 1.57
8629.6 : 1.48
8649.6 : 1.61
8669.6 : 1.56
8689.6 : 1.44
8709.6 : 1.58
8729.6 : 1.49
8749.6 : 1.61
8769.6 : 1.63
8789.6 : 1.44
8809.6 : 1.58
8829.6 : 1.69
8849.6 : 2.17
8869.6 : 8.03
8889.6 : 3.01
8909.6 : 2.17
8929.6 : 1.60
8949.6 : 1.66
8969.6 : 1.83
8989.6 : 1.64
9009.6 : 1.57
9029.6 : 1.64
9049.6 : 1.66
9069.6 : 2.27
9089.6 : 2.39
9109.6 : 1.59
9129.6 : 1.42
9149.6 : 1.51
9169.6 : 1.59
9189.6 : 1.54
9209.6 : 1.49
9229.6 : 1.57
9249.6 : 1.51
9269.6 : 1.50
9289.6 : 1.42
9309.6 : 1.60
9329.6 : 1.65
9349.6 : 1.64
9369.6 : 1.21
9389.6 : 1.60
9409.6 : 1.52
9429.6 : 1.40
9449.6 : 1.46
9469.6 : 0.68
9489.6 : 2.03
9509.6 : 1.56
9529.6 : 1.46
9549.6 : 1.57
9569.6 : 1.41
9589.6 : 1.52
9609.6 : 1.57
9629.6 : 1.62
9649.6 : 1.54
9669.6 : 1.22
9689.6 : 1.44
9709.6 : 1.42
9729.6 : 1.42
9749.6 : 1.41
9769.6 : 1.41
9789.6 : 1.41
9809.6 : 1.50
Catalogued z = 0.351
